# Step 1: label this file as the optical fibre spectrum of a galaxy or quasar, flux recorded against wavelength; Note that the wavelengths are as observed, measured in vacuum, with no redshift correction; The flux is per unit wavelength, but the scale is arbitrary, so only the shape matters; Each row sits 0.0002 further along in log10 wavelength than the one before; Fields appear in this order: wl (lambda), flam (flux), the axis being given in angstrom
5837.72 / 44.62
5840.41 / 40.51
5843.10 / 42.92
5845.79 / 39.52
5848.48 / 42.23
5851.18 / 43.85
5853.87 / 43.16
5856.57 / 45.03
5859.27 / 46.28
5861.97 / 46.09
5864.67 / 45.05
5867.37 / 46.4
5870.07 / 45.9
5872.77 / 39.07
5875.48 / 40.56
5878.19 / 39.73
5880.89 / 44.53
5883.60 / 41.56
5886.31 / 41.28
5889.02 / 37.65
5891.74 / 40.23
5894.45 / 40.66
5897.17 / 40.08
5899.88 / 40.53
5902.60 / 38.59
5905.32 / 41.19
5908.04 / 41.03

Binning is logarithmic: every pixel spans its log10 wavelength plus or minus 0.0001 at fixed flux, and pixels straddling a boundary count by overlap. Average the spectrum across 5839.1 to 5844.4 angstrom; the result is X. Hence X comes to 41.7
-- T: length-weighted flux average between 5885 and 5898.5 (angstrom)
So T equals 40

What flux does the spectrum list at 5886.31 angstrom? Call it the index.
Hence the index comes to 41.28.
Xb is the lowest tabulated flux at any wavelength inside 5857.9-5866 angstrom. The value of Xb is 45.05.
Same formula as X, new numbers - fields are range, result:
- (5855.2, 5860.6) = 45.6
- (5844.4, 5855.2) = 42.2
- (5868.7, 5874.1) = 42.6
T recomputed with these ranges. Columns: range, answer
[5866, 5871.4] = 46.2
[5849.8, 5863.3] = 44.8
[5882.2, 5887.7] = 41.4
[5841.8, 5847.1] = 41.2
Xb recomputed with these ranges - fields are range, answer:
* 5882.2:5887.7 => 41.28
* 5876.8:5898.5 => 37.65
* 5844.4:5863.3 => 39.52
